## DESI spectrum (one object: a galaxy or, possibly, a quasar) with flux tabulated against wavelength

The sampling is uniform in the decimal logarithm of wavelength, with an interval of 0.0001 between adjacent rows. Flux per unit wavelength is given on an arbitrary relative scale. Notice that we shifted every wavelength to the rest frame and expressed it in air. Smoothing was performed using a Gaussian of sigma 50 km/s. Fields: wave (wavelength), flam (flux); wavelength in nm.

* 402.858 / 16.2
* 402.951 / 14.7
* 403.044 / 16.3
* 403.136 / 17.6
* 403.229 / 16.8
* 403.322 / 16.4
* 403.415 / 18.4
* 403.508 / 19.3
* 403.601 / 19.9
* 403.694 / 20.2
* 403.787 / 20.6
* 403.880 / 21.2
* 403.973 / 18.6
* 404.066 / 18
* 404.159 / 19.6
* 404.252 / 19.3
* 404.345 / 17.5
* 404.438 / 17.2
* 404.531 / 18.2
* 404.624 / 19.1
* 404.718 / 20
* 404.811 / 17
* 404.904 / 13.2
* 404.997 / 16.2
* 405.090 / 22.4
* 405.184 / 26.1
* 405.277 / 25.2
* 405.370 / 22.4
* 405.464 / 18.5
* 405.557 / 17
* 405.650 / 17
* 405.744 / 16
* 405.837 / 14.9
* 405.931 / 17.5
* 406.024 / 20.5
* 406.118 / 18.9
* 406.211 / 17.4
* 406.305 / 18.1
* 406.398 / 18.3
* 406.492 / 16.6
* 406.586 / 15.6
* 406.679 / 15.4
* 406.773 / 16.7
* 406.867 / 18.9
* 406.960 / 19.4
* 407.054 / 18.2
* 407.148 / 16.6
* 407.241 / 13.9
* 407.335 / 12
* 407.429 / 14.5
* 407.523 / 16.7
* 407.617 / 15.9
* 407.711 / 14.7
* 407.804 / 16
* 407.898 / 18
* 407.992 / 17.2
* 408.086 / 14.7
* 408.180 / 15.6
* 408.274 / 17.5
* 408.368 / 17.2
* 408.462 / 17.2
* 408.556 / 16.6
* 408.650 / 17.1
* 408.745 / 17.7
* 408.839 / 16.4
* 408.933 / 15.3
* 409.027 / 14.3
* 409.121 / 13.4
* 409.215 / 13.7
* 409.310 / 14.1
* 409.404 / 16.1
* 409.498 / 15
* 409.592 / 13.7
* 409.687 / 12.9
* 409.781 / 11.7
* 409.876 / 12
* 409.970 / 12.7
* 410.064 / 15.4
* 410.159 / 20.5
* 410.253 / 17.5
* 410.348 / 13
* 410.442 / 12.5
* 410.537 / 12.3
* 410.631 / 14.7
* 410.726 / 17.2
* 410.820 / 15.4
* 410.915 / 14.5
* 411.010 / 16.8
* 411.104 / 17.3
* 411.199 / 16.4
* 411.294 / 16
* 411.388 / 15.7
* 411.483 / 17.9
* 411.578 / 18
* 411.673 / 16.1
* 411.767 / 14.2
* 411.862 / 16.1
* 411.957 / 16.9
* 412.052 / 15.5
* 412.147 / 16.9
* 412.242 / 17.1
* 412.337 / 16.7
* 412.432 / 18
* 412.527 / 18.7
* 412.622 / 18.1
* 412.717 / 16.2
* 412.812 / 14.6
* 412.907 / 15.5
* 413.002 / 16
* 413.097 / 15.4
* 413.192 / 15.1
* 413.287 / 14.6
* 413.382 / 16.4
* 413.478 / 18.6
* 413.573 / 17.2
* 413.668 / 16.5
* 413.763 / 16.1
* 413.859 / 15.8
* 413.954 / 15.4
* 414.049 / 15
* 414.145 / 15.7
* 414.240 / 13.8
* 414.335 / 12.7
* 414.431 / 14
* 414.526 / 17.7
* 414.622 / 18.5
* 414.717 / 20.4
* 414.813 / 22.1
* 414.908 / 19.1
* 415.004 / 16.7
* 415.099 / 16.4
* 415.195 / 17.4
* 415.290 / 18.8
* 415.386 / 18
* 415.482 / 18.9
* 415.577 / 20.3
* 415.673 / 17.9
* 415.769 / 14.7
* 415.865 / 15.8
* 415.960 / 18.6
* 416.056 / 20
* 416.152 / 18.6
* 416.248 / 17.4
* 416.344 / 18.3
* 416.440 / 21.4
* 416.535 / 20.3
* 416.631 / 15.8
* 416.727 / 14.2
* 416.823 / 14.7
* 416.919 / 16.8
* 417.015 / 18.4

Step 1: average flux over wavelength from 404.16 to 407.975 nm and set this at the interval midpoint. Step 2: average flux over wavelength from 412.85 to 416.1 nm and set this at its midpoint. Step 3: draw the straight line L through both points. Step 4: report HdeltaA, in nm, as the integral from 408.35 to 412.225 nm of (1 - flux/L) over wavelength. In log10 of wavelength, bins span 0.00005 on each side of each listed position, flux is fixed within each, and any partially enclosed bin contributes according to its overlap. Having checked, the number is 0.41 nm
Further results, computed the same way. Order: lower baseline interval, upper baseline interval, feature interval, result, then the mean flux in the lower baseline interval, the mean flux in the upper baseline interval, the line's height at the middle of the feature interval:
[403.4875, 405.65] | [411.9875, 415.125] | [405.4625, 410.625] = 0.68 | 19.4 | 16.6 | 18.3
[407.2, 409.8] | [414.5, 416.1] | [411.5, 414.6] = 0.21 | 15.4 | 18.3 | 17.3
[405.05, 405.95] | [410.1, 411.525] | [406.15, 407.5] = 0.16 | 19.7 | 15.8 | 18.8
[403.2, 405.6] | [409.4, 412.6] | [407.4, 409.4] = 0.13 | 19.2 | 15.6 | 17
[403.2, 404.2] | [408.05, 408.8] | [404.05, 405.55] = -0.07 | 19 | 16.7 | 18.5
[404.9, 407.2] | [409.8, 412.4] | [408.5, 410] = 0.19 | 18.4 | 15.7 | 16.7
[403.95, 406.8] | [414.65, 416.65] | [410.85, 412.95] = 0.22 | 18.3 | 18.5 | 18.4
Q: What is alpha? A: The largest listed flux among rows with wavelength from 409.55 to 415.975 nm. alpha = 22.1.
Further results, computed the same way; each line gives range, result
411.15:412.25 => 18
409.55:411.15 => 20.5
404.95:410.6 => 26.1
